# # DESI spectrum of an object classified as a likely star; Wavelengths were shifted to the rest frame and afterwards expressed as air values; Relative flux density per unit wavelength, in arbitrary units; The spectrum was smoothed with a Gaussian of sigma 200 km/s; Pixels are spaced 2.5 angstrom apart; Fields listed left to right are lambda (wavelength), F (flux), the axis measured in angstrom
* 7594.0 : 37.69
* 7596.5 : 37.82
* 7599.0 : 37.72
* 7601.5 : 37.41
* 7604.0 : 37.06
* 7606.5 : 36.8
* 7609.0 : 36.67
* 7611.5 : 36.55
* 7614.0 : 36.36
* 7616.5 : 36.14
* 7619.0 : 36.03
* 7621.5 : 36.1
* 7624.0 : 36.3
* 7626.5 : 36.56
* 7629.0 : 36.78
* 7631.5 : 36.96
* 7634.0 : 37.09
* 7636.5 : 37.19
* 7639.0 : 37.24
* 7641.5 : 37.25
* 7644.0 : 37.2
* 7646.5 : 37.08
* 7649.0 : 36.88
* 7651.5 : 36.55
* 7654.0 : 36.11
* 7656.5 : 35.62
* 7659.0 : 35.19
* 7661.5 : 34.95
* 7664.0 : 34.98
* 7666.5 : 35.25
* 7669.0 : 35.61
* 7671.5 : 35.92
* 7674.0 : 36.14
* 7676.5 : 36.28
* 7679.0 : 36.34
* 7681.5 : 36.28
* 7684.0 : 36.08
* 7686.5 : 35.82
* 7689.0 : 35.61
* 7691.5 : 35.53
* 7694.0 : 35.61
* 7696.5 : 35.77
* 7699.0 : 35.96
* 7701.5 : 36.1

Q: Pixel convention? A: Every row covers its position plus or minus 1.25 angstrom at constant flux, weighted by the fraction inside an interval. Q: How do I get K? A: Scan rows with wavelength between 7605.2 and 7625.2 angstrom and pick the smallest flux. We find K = 36.03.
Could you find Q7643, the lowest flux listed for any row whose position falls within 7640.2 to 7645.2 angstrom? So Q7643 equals 37.2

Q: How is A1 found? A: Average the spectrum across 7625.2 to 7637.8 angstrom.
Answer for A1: 36.9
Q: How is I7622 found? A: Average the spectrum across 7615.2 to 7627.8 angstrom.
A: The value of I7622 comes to 36.2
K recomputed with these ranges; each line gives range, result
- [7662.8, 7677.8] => 34.98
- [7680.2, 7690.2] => 35.61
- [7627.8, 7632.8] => 36.78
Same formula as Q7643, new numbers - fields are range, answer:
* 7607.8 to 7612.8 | 36.55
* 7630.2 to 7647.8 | 36.96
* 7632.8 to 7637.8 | 37.09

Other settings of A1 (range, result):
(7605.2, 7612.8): 36.7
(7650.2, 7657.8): 36.1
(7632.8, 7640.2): 37.2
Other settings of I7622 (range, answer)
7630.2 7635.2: 37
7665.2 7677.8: 35.8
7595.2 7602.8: 37.6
